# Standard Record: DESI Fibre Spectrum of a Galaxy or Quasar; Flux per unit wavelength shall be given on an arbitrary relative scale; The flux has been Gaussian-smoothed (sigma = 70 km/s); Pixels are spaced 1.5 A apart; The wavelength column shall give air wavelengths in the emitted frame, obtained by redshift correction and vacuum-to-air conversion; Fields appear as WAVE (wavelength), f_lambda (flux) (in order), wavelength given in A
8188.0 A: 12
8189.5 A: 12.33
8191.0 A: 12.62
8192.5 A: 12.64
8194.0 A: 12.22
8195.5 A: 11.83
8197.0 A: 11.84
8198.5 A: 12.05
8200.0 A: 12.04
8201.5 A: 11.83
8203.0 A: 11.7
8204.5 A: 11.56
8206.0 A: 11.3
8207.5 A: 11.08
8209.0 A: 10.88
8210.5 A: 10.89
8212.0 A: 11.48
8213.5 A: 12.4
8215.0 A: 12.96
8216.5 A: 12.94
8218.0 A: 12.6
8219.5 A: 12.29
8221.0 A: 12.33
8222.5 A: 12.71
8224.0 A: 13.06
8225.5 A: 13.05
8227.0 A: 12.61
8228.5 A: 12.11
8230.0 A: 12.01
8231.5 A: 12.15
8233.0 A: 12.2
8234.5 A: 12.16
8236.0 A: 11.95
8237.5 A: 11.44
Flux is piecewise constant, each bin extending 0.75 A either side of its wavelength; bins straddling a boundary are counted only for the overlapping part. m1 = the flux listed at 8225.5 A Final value 13.05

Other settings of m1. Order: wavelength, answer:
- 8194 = 12.22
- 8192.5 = 12.64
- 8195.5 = 11.83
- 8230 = 12.01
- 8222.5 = 12.71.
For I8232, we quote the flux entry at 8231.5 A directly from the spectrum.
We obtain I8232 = 12.15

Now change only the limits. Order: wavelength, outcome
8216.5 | 12.94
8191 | 12.62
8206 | 11.3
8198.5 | 12.05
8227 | 12.61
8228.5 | 12.11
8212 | 11.48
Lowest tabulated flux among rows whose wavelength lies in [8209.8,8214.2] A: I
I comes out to 10.89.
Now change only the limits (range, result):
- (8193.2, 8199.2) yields 11.83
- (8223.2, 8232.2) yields 12.01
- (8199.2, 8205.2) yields 11.56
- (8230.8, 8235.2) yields 12.15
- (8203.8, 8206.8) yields 11.3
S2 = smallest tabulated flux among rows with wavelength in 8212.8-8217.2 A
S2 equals 12.4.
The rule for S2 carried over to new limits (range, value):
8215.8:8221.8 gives 12.29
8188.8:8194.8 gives 12.22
